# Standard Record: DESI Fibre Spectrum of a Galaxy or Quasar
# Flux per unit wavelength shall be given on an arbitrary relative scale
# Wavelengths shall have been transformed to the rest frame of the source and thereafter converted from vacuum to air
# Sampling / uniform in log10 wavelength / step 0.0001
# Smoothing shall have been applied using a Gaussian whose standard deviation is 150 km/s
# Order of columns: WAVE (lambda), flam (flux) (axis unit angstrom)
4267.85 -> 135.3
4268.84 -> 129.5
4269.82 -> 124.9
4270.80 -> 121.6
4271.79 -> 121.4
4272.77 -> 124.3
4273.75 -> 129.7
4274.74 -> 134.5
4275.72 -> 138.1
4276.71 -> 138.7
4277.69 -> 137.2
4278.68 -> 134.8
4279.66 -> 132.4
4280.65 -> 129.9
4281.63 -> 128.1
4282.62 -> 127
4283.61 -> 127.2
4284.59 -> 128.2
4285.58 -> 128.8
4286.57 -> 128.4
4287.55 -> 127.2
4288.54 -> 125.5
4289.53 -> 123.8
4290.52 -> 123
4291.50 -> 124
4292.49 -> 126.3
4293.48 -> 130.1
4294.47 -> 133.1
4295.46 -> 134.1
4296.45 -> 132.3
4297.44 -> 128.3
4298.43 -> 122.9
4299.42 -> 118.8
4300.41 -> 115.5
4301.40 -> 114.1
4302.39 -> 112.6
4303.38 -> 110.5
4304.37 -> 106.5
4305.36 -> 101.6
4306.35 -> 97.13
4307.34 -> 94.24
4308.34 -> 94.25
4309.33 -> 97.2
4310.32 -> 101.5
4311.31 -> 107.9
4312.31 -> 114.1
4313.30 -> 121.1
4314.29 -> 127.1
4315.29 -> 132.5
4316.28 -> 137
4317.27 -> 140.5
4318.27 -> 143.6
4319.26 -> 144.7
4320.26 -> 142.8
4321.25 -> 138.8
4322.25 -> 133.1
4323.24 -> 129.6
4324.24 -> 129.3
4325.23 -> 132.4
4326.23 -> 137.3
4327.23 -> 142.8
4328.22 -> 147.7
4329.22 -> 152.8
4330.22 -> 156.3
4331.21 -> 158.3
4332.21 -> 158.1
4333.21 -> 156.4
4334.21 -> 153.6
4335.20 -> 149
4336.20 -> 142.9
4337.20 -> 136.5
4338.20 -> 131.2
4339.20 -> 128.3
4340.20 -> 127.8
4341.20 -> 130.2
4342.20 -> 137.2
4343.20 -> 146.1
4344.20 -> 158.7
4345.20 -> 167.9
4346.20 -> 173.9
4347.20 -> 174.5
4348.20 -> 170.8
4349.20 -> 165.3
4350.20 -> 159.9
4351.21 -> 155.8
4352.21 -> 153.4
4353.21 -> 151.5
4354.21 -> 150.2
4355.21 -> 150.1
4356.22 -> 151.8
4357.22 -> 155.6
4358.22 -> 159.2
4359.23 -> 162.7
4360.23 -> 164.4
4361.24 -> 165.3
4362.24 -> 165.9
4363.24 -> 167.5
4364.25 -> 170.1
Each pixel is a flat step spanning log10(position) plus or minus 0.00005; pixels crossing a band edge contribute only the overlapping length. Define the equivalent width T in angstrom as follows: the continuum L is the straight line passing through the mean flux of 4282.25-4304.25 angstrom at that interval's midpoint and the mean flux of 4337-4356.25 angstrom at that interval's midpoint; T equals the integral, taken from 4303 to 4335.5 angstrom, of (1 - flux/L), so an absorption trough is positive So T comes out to 1.9 angstrom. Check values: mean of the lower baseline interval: 124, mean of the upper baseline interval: 151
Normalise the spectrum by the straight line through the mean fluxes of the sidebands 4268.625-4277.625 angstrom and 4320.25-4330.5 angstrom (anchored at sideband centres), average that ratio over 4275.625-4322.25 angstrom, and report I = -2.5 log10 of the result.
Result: 0.09 mag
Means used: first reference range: 130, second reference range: 140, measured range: 124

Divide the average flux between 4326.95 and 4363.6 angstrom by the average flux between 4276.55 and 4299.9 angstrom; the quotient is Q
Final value 1.19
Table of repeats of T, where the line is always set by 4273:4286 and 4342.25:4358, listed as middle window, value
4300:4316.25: 3.7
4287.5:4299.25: 0.8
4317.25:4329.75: 0.7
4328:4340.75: 0.5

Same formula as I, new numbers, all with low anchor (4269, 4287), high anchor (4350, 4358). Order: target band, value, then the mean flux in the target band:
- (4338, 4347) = 0.03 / 146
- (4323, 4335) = -0.01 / 147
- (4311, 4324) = 0.08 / 132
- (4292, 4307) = 0.15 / 119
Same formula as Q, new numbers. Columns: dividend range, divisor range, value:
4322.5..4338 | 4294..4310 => 1.28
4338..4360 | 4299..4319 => 1.34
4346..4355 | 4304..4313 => 1.58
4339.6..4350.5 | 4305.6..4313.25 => 1.52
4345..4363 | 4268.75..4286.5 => 1.24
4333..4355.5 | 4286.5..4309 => 1.28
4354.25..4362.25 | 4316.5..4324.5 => 1.15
